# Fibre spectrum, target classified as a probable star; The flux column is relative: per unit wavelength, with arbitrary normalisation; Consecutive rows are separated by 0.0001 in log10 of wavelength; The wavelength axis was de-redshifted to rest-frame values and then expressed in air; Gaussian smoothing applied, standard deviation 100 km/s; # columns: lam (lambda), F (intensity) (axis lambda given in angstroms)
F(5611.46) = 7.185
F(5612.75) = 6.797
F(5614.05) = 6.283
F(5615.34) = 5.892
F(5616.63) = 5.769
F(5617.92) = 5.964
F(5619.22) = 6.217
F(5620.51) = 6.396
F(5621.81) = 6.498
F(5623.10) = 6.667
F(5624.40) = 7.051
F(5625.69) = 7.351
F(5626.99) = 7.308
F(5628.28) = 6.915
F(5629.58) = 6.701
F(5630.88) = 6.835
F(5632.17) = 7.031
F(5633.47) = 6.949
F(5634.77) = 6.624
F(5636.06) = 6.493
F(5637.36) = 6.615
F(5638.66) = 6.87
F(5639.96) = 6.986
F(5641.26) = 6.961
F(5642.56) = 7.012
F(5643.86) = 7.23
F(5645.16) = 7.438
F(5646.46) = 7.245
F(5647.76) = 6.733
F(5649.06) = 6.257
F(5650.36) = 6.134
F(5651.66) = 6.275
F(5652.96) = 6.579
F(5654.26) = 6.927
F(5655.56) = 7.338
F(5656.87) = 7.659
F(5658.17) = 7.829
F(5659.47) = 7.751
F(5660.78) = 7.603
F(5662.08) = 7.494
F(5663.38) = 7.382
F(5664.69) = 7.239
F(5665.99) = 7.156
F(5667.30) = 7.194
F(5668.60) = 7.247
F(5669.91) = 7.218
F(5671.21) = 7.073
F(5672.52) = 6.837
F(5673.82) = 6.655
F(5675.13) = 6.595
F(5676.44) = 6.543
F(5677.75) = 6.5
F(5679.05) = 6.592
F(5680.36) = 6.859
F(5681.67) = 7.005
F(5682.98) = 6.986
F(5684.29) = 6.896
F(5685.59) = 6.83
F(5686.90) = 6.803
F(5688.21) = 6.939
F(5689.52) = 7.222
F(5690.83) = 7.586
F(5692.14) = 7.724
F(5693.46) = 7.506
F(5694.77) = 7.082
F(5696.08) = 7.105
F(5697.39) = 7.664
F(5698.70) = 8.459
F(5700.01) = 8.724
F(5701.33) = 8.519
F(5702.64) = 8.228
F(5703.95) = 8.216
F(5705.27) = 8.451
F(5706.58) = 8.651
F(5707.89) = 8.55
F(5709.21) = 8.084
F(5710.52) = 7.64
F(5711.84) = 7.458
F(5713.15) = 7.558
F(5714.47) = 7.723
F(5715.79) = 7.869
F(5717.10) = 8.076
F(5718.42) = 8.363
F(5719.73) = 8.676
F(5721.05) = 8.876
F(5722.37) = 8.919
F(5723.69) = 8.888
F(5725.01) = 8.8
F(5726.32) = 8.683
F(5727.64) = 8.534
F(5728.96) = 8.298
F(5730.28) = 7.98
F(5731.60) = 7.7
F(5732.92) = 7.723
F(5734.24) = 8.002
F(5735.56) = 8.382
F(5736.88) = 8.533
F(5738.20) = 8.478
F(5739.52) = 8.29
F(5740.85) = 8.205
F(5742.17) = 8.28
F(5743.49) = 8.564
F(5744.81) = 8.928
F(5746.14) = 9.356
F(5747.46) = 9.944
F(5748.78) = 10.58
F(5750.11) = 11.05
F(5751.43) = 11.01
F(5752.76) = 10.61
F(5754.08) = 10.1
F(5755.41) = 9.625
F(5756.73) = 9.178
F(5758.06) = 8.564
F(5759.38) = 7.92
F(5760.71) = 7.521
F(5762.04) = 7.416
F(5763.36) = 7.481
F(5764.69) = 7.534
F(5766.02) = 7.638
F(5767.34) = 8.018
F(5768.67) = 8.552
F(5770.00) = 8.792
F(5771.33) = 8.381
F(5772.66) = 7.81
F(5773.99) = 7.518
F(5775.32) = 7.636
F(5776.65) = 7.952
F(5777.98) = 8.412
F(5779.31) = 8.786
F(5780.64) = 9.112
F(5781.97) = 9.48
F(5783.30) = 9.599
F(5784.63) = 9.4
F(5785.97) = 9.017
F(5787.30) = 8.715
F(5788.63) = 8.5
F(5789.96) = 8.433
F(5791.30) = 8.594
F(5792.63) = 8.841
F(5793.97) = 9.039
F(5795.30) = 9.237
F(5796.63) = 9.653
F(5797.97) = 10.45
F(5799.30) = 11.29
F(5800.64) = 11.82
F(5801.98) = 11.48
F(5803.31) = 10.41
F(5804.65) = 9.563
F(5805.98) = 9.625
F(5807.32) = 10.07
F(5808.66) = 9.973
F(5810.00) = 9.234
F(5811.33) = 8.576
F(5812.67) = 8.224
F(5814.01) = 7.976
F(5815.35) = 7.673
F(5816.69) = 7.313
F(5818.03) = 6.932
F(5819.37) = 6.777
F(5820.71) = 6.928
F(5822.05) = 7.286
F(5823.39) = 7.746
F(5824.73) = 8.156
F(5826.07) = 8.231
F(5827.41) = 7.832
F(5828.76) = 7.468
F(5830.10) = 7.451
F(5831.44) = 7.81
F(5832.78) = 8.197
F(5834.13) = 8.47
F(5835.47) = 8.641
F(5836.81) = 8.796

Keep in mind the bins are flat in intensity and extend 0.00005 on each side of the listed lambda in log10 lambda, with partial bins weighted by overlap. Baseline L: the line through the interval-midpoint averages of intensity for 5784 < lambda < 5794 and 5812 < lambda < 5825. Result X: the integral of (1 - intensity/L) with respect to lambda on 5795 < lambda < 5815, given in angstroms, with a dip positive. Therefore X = -4.3 angstroms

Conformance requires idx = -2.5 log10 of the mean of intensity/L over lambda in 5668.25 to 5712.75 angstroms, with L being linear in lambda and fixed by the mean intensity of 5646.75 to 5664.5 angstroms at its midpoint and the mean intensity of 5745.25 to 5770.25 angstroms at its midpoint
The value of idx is 0.045 mag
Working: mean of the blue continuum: 7.08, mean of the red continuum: 9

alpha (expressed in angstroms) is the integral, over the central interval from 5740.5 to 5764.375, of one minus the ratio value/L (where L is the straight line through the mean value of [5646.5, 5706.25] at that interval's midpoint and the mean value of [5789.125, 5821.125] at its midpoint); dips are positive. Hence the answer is -2.24 angstroms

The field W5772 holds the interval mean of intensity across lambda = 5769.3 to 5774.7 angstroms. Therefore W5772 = 8.12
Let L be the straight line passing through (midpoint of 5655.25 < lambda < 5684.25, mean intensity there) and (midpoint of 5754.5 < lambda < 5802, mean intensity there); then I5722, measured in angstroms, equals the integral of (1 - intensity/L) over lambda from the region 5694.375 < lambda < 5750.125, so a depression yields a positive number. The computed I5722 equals -3.3 angstroms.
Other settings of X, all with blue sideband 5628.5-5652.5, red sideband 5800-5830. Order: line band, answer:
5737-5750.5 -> -2.1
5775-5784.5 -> -0.7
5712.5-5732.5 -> -1.8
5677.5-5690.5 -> 0.6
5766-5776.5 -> 0.1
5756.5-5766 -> 0.2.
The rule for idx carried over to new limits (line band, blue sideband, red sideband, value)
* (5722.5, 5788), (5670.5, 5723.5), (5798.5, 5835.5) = -0.07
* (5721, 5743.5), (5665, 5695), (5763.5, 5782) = -0.10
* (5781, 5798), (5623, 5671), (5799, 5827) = -0.07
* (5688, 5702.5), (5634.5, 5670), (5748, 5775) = 0.00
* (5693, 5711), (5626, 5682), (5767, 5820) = -0.06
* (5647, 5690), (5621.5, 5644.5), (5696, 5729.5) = 0.08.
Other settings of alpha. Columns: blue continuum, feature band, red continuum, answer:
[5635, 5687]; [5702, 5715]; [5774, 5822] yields -0.68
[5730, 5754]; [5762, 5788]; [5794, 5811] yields 3.41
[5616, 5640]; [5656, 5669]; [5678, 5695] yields -1.03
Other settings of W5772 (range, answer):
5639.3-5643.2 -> 6.98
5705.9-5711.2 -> 8.23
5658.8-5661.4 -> 7.67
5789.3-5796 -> 8.83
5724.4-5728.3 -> 8.69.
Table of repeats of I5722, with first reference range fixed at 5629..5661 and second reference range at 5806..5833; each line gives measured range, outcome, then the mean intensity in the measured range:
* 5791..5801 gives -2.5 angstroms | 9.85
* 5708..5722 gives -1.3 angstroms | 8.07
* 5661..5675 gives -0.1 angstroms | 7.15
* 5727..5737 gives -0.8 angstroms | 8.12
